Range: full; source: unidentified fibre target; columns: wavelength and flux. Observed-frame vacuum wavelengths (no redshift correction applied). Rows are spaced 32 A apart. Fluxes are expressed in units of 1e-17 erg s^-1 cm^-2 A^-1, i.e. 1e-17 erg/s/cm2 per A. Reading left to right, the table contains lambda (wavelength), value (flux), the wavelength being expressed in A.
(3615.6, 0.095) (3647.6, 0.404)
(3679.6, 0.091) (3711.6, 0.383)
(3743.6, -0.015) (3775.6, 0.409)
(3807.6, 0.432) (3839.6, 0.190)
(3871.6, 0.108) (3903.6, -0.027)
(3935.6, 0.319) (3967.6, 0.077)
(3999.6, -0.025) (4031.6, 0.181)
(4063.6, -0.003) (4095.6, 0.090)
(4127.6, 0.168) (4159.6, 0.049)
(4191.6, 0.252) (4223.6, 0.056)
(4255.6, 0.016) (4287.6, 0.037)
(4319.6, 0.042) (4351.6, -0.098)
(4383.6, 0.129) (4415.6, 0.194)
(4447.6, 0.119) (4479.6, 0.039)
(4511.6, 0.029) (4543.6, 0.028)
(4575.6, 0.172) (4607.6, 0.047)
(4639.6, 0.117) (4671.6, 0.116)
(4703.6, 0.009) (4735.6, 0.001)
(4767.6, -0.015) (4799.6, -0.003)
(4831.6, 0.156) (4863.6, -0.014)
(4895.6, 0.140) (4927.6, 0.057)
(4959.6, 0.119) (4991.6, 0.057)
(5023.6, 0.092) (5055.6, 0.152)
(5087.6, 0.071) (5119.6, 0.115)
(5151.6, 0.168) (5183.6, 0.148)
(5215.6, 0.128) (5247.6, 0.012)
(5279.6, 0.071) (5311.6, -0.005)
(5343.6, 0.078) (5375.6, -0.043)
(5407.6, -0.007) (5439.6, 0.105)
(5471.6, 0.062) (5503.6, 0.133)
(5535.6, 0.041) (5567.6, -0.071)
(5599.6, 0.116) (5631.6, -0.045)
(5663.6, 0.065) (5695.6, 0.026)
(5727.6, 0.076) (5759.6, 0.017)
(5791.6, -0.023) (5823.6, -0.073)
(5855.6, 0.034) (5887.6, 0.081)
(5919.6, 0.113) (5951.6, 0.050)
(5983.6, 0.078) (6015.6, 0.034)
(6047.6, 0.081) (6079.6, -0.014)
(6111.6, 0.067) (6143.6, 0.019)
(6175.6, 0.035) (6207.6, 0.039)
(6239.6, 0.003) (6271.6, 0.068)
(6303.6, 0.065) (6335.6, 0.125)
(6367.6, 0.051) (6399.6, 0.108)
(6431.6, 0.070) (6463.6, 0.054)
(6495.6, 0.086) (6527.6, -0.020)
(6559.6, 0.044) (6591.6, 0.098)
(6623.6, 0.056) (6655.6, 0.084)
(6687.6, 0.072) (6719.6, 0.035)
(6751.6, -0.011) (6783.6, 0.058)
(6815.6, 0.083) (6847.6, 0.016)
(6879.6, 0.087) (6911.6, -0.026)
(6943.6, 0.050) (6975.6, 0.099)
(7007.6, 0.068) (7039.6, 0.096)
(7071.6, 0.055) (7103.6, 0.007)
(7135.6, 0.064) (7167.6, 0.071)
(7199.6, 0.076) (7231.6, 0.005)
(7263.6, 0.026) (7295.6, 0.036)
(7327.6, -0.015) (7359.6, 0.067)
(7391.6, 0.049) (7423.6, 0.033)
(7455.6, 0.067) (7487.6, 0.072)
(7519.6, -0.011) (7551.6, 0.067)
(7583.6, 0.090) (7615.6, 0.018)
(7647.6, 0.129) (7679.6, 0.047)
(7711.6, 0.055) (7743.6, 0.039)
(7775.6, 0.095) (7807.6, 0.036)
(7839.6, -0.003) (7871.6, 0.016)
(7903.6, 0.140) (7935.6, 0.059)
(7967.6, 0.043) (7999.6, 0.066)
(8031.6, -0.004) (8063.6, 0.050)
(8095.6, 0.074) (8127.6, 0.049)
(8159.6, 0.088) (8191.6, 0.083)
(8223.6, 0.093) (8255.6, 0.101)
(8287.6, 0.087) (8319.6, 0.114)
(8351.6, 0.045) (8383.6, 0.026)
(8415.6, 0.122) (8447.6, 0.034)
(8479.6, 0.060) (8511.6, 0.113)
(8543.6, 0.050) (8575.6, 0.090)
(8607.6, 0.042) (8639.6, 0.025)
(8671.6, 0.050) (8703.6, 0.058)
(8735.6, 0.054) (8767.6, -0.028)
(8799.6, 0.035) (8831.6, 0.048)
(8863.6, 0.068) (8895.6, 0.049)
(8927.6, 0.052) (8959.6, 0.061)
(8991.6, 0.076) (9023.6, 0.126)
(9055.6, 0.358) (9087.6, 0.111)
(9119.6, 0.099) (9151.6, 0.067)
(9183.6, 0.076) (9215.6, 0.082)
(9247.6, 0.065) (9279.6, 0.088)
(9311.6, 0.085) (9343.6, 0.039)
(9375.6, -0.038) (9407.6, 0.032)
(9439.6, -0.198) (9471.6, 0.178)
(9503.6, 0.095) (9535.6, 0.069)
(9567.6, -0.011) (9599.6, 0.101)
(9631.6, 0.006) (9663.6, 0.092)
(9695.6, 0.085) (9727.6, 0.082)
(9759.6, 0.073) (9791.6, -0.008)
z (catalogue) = 1.426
